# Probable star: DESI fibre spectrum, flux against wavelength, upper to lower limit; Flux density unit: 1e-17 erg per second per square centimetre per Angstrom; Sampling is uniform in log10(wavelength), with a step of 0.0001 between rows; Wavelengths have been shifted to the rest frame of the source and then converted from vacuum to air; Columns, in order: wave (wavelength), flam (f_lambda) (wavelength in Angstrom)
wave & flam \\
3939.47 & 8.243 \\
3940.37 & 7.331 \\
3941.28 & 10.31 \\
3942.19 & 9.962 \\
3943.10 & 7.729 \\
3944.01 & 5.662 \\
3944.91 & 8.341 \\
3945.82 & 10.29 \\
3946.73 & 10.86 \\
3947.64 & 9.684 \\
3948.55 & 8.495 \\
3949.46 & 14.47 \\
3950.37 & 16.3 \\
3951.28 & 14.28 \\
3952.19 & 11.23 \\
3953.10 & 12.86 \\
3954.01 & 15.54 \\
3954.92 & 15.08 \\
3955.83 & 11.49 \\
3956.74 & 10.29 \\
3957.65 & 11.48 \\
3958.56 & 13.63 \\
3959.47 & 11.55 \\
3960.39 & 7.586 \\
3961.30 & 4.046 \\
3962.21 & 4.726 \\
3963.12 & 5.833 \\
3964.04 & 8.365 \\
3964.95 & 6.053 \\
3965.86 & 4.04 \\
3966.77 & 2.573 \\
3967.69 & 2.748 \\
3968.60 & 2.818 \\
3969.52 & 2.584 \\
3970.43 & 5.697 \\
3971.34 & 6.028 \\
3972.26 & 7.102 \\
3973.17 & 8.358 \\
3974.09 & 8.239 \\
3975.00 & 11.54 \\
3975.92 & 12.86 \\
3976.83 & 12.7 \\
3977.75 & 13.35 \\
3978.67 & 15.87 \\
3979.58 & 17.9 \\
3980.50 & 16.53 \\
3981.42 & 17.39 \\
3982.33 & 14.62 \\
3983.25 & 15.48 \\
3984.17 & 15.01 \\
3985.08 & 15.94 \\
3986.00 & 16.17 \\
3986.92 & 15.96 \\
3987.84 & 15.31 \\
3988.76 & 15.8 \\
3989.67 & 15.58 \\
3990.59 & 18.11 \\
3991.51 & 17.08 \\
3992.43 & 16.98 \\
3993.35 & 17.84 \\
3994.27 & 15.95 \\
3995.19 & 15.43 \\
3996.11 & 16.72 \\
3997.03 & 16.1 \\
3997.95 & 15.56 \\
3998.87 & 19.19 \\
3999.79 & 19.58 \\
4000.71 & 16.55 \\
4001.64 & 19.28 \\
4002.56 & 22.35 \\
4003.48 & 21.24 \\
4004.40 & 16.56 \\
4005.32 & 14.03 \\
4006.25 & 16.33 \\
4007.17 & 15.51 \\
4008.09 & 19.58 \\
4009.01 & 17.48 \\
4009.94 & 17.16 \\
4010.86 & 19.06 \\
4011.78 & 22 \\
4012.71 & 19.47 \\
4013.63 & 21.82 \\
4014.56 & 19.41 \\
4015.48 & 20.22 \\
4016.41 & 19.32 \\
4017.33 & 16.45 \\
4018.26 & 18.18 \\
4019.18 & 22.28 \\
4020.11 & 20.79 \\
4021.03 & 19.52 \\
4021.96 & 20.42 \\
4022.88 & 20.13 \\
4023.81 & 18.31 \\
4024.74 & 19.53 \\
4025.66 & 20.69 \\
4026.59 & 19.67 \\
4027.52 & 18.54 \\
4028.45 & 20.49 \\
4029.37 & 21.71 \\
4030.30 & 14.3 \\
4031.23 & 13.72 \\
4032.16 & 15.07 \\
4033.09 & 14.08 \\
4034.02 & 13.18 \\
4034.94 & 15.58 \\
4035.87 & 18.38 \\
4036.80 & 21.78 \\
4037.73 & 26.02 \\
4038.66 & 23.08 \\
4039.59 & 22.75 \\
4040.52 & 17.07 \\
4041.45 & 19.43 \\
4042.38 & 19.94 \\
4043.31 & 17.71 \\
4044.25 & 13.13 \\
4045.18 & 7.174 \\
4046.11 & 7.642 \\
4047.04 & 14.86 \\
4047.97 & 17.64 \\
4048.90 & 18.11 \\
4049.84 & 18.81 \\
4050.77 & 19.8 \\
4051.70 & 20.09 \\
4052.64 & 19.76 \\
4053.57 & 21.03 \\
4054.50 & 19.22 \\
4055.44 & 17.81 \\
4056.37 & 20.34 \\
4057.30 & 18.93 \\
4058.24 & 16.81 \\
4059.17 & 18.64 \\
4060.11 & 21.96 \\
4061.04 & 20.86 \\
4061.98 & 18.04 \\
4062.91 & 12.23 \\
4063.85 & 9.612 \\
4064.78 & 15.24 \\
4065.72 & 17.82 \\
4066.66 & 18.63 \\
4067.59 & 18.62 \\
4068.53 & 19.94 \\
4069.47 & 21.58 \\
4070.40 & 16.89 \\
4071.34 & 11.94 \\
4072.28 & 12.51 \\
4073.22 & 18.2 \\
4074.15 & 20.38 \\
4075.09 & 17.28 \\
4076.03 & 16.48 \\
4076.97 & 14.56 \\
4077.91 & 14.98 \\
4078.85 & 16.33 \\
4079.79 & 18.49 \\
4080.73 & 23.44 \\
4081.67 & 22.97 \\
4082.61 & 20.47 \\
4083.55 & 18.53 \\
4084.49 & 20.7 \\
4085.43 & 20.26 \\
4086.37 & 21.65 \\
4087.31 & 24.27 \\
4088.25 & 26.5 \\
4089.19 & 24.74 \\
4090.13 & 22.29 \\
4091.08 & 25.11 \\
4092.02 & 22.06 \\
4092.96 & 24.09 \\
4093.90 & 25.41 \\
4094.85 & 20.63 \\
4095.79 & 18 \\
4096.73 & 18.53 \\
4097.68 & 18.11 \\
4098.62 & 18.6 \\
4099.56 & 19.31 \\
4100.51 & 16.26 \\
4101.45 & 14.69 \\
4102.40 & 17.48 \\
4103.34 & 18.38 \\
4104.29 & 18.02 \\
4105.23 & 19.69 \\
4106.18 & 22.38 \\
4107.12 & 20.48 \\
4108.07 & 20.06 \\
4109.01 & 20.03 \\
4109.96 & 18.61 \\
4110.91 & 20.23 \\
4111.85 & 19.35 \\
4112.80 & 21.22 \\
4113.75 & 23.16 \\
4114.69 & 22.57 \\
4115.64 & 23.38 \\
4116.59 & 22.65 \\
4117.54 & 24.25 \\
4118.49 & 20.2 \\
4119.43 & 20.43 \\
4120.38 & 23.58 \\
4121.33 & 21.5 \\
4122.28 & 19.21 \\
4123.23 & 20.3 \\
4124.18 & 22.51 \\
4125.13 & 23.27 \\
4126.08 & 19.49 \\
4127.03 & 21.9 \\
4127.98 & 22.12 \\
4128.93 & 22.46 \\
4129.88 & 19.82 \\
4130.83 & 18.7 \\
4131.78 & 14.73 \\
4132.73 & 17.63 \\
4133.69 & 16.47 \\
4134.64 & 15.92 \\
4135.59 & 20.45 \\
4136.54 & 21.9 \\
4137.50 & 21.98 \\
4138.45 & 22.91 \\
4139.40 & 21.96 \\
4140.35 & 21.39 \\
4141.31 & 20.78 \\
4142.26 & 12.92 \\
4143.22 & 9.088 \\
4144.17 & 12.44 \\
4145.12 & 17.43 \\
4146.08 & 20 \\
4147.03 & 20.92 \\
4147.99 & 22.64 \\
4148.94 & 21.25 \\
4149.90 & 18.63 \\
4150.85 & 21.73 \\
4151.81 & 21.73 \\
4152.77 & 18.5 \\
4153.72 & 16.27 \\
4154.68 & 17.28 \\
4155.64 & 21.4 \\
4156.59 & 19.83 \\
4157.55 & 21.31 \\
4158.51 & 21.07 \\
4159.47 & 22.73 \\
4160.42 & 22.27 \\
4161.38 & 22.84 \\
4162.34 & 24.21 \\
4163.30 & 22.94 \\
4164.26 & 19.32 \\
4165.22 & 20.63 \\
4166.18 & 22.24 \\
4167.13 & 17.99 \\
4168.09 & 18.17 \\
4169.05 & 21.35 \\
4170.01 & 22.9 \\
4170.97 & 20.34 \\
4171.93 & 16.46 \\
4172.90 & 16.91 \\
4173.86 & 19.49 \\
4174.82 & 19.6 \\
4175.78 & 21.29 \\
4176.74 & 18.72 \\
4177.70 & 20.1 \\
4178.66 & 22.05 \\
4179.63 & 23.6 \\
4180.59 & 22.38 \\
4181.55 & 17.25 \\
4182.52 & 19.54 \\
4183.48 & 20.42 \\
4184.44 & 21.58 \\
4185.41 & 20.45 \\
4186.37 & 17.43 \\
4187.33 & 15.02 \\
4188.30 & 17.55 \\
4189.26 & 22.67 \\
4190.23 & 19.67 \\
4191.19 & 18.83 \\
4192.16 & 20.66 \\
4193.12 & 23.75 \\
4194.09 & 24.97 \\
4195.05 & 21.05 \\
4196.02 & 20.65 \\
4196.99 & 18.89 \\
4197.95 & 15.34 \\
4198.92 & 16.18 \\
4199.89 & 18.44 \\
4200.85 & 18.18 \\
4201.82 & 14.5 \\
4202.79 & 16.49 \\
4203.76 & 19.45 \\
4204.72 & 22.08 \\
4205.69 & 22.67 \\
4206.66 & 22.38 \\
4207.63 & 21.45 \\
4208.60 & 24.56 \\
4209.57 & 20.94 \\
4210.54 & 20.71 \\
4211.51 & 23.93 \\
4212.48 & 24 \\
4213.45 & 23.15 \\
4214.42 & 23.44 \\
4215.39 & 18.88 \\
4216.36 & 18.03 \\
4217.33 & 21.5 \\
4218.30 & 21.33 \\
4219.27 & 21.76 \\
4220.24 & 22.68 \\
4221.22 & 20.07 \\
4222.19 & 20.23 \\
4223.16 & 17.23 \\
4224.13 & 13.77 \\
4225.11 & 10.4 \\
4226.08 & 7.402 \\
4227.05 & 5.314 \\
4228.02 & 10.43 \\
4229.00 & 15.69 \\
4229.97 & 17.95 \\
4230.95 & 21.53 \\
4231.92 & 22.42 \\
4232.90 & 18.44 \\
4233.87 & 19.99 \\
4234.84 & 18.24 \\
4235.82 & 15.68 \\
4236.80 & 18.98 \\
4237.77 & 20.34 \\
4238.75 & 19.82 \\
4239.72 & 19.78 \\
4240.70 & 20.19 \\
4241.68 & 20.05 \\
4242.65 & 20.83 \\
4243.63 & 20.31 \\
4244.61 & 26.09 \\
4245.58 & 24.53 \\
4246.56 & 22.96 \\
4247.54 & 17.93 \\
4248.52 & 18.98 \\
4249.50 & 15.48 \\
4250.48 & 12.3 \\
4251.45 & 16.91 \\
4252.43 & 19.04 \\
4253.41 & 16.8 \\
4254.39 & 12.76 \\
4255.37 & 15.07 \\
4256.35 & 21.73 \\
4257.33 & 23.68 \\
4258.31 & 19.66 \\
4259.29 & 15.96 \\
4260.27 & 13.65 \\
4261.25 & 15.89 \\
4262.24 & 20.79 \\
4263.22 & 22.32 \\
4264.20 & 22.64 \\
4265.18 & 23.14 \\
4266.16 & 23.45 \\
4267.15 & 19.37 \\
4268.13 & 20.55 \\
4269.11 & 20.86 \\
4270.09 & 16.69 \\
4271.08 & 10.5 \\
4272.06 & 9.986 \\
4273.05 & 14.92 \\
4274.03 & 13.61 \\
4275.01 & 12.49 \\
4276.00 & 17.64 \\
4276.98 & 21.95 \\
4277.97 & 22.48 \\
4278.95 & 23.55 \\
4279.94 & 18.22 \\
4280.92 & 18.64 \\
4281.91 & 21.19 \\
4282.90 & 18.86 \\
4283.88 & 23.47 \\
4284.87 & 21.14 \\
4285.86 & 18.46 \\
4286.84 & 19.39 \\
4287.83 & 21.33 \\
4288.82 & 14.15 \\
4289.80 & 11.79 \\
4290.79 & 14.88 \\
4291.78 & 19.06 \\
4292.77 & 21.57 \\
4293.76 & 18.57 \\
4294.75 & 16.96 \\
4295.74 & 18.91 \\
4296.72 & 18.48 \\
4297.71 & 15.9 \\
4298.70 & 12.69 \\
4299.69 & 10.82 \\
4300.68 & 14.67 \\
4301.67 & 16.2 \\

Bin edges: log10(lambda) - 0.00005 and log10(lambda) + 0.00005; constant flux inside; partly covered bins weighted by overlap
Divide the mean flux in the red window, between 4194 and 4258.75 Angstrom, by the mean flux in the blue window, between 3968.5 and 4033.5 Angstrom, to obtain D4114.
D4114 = 1.16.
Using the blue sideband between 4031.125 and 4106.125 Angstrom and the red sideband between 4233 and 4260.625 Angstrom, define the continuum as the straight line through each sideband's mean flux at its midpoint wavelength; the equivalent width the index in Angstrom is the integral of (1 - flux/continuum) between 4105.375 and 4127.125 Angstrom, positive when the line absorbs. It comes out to -3.11 Angstrom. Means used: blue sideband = 18.6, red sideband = 18.9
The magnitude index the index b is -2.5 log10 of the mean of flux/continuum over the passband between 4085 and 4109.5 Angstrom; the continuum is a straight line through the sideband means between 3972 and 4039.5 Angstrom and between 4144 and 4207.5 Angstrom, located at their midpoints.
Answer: -0.10 mag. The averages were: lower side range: 17.3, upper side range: 20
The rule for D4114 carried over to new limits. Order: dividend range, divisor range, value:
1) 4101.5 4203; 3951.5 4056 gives 1.29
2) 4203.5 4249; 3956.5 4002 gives 1.59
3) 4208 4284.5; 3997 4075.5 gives 1.04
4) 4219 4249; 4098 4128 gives 0.90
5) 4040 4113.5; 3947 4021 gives 1.33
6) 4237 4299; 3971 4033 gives 1.10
